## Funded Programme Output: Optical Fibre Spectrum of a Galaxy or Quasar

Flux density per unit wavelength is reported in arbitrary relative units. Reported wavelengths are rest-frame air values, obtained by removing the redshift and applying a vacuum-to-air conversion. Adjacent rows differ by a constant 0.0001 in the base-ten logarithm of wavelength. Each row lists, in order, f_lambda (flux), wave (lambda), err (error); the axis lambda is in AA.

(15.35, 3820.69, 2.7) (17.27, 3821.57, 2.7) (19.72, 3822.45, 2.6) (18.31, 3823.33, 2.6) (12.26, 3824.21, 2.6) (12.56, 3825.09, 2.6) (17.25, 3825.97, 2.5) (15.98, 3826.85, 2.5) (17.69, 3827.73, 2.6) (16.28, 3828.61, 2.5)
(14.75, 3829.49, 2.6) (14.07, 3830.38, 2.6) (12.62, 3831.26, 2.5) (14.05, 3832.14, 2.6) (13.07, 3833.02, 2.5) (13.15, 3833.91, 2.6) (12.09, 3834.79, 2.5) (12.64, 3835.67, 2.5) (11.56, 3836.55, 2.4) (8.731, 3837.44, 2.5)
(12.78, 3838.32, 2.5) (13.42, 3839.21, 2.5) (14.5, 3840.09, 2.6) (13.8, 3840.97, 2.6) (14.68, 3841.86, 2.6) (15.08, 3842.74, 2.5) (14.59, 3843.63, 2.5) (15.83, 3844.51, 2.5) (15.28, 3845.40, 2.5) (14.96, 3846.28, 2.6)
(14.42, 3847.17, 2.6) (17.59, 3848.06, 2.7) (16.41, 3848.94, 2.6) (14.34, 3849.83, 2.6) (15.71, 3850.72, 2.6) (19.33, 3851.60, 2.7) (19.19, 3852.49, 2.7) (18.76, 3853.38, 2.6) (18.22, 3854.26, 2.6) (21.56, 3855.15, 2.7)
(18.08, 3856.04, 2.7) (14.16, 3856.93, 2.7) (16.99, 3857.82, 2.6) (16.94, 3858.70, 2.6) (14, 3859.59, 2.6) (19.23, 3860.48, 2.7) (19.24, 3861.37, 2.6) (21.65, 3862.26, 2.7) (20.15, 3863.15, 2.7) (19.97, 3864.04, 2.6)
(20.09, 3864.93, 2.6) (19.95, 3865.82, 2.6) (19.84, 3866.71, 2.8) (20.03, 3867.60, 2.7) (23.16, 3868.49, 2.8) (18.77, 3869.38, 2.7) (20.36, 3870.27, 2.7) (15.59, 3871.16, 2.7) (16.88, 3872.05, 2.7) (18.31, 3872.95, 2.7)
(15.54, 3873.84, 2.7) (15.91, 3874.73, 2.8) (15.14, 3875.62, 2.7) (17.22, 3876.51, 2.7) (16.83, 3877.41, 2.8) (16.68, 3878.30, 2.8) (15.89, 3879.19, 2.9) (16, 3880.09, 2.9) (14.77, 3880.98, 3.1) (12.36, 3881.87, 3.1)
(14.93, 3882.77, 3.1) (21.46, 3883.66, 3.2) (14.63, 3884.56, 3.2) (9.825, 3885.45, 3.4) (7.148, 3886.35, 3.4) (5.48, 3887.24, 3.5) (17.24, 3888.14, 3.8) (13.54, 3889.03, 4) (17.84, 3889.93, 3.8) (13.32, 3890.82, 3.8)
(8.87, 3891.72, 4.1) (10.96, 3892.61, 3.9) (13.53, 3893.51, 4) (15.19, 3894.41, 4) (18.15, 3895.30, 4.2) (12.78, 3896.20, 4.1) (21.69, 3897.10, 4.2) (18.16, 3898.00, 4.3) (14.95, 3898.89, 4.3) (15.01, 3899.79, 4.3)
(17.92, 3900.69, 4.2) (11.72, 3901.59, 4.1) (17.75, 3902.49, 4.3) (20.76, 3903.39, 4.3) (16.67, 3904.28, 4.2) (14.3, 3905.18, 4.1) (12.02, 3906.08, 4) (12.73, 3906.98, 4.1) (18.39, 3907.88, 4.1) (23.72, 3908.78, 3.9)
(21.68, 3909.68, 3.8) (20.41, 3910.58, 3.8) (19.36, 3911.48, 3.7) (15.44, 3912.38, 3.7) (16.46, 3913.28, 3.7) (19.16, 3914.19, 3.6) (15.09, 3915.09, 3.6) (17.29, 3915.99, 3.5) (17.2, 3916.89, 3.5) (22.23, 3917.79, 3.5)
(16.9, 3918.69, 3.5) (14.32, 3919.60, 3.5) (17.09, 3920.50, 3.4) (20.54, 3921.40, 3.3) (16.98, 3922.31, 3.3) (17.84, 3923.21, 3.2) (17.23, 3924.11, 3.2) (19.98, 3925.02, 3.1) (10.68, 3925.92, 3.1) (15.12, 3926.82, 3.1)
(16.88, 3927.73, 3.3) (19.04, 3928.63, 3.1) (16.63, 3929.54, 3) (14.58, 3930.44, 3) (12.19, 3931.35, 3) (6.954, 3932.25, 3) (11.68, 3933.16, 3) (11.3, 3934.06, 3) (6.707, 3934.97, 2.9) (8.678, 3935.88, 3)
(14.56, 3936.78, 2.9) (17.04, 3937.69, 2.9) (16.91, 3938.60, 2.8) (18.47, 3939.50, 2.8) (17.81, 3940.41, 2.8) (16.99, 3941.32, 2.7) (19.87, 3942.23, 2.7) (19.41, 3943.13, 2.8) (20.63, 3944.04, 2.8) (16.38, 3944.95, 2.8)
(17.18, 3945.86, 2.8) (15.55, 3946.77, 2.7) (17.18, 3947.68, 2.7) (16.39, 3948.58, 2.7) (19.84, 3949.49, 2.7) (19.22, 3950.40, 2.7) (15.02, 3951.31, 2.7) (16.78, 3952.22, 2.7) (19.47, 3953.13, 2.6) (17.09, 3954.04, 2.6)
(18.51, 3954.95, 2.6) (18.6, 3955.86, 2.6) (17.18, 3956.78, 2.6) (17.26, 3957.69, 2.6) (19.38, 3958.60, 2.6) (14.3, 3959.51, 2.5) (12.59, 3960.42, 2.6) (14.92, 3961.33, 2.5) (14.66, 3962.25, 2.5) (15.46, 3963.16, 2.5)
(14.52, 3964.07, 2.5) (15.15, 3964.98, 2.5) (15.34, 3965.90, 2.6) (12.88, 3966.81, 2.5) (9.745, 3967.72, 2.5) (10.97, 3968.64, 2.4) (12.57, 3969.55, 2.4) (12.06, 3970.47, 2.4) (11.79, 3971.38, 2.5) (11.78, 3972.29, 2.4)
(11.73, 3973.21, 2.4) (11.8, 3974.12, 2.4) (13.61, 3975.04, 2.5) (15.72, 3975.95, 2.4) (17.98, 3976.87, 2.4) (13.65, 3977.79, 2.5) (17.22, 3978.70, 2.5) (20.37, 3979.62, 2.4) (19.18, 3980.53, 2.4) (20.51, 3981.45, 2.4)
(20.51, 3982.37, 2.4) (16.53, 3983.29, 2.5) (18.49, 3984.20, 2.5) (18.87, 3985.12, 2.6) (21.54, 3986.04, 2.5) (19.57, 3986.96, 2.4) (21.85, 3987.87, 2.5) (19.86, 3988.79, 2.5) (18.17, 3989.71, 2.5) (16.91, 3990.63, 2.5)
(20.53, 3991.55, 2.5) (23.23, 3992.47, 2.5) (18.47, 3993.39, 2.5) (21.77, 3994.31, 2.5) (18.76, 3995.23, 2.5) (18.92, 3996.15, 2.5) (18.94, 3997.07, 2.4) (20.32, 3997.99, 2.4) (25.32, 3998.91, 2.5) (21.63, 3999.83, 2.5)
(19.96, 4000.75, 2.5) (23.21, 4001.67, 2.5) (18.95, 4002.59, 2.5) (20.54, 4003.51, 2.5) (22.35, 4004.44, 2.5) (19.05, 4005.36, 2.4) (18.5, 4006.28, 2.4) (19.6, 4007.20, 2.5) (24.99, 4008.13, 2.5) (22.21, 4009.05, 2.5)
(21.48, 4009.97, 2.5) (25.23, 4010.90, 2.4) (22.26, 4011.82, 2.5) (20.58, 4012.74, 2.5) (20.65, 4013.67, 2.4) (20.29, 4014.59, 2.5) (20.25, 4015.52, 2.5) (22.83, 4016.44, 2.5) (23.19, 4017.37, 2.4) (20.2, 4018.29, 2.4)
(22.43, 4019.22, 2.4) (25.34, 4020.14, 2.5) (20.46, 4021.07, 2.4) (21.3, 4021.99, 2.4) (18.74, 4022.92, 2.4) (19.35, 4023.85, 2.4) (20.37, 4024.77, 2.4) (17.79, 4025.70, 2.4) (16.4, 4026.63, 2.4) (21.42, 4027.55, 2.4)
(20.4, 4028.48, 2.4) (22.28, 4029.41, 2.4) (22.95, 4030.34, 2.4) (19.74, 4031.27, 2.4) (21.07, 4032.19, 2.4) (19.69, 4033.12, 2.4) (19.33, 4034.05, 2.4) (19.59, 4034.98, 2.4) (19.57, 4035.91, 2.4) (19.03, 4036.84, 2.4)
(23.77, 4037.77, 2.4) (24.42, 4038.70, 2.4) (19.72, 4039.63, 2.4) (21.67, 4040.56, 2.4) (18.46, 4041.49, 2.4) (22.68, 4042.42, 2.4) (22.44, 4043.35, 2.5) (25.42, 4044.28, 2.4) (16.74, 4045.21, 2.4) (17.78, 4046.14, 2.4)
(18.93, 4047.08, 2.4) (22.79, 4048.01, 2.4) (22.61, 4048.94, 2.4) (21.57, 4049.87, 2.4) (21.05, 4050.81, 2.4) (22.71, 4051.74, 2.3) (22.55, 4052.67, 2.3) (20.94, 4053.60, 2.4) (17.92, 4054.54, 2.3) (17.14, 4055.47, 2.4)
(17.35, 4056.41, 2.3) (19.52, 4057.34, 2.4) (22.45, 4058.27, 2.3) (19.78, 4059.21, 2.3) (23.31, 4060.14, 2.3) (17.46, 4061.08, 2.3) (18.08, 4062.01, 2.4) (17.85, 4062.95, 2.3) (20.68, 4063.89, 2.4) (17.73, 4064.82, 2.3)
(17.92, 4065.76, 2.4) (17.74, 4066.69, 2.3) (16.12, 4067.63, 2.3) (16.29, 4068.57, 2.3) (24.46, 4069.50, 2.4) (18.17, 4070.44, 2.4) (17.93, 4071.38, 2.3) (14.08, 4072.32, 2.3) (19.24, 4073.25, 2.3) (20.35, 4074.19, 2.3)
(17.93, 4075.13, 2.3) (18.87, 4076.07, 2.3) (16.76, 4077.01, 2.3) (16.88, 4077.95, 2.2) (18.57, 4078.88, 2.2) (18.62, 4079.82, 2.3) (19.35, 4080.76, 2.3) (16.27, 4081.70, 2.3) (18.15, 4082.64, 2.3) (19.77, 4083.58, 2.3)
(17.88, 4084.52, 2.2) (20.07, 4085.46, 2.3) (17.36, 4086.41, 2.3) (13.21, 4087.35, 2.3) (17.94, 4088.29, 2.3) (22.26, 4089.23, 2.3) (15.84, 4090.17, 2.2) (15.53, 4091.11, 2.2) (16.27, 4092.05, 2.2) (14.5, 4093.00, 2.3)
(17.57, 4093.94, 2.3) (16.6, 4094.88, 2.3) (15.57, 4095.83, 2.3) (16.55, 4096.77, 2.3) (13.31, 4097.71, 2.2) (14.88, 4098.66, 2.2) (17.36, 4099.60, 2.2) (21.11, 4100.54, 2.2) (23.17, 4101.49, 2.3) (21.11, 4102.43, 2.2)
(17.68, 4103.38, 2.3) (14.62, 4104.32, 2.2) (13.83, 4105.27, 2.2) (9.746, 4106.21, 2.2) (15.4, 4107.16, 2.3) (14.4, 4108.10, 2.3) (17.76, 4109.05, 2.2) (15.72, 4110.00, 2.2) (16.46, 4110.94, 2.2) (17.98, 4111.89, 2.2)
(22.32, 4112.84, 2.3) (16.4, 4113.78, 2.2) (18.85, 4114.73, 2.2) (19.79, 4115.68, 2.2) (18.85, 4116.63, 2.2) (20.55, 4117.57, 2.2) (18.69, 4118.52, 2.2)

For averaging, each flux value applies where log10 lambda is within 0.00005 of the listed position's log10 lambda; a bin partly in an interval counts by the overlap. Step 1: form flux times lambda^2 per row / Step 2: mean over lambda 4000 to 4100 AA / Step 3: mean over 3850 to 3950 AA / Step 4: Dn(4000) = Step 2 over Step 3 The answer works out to 1.28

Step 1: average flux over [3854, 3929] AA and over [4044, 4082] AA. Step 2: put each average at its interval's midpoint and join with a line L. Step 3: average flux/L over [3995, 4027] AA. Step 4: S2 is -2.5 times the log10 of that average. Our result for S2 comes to -0.14 mag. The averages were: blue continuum 16.7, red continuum 19.2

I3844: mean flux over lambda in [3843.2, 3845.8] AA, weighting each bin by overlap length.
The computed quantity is 15.2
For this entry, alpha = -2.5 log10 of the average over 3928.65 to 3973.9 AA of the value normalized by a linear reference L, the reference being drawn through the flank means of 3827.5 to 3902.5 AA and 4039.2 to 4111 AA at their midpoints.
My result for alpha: 0.11 mag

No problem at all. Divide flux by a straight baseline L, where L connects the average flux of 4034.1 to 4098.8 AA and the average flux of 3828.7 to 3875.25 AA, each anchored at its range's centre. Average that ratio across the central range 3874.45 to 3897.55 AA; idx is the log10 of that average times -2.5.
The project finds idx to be 0.16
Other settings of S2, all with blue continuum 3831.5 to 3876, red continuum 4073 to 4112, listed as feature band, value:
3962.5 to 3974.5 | 0.30 mag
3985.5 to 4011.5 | -0.22 mag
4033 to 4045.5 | -0.23 mag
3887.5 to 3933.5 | 0.03 mag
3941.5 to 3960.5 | -0.05 mag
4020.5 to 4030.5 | -0.18 mag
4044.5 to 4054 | -0.22 mag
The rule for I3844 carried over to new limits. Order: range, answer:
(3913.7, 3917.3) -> 17.2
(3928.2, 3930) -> 17.8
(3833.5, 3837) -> 12.4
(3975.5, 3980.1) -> 17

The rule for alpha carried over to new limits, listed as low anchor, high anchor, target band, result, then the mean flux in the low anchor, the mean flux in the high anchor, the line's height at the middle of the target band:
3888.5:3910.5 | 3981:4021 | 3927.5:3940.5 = 0.27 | 16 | 20.8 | 17.6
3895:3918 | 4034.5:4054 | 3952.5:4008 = 0.11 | 17.3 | 21.2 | 19.4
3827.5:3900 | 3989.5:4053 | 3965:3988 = 0.23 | 15.8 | 20.9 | 19.5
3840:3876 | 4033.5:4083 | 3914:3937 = 0.19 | 17.5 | 19.6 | 18.2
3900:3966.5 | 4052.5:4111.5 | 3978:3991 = -0.14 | 16.4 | 17.7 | 16.9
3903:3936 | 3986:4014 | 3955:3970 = 0.25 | 16.1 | 20.8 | 18.6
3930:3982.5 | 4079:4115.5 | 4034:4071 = -0.21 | 15.4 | 17.2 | 16.6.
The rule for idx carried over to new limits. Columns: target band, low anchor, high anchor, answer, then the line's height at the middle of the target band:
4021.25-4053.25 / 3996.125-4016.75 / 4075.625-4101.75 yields -0.05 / 19.8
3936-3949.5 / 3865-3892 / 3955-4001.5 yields -0.04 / 16.7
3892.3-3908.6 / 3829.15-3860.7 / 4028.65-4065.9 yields 0.05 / 16.6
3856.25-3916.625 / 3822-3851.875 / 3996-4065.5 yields -0.02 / 16.2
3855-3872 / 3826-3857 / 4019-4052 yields -0.19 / 15.8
